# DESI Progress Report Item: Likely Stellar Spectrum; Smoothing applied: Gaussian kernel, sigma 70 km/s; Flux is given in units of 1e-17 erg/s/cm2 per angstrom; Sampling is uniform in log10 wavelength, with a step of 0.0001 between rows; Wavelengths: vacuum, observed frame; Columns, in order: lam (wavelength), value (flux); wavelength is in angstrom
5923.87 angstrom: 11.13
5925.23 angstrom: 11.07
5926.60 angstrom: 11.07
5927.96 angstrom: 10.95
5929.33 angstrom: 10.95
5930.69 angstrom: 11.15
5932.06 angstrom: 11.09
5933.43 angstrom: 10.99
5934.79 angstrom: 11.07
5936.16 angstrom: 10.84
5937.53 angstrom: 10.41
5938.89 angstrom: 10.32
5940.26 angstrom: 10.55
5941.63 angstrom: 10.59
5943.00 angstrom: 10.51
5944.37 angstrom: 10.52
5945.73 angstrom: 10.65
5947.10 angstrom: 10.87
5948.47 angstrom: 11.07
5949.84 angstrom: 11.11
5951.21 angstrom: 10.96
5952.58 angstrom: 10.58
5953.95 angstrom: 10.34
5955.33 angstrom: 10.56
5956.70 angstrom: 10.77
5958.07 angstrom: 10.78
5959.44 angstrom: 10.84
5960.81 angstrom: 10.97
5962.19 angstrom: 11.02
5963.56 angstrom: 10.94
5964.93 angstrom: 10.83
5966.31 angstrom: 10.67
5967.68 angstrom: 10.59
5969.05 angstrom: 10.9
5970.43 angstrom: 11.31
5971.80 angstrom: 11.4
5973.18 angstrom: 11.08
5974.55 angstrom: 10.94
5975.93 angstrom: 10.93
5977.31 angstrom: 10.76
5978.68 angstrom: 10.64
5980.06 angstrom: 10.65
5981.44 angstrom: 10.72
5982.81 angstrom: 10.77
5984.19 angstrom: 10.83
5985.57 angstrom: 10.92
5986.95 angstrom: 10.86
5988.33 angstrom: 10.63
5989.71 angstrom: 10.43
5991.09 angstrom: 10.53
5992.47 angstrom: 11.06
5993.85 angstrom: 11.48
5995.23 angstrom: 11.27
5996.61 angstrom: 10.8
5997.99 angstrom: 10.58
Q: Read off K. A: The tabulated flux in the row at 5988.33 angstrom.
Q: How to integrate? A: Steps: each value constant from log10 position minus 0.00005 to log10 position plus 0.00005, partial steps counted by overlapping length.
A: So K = 10.63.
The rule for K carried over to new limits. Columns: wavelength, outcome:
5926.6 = 11.07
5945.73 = 10.65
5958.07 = 10.78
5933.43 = 10.99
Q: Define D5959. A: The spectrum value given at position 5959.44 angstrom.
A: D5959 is 10.84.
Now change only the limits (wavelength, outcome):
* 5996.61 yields 10.8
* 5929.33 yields 10.95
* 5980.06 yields 10.65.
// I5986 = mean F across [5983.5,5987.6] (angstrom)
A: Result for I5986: 10.9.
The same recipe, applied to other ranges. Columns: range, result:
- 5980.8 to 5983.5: 10.8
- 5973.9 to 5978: 10.9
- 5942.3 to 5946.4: 10.6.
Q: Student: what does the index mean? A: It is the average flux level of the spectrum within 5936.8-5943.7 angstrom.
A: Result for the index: 10.5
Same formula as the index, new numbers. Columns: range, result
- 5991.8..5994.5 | 11.3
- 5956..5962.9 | 10.9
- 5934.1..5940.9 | 10.6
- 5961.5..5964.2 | 11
